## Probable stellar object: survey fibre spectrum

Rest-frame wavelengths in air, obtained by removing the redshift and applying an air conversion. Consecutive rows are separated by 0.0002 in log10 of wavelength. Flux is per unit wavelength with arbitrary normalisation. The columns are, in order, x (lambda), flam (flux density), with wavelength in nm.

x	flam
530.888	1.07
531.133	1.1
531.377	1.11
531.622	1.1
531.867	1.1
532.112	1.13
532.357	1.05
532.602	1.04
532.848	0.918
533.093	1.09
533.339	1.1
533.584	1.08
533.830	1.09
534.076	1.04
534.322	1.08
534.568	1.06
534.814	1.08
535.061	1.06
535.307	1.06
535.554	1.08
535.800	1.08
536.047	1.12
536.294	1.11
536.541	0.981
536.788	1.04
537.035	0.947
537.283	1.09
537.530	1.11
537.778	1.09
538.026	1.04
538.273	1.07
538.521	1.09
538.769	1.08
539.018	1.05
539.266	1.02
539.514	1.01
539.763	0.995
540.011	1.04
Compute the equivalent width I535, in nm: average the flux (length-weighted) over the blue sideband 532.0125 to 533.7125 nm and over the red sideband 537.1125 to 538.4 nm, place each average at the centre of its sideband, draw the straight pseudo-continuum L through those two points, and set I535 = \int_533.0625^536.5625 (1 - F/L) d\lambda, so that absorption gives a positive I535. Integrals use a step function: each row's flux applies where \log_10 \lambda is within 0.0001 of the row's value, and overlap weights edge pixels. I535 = -0.04 nm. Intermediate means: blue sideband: 1.06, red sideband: 1.08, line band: 1.08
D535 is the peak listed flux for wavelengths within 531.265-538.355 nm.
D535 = 1.13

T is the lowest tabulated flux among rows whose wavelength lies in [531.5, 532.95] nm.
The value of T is 0.918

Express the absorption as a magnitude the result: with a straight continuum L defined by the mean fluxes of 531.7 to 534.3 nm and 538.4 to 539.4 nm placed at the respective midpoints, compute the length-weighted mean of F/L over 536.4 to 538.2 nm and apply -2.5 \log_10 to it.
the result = 0.02 mag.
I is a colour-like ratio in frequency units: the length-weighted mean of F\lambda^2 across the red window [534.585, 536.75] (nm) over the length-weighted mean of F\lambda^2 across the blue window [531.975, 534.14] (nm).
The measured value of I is 1.02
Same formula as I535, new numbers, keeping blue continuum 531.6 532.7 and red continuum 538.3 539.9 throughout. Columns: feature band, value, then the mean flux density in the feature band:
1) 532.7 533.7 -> 0.029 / 1.05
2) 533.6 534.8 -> 0.002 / 1.07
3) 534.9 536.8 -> -0.011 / 1.07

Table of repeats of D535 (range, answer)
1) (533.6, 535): 1.09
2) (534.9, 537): 1.12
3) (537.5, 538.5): 1.11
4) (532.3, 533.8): 1.1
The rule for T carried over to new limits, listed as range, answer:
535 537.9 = 0.947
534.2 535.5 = 1.06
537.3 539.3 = 1.02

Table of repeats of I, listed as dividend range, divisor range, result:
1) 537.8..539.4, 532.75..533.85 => 1.02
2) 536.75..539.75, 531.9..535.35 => 1.01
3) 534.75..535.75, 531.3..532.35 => 0.98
